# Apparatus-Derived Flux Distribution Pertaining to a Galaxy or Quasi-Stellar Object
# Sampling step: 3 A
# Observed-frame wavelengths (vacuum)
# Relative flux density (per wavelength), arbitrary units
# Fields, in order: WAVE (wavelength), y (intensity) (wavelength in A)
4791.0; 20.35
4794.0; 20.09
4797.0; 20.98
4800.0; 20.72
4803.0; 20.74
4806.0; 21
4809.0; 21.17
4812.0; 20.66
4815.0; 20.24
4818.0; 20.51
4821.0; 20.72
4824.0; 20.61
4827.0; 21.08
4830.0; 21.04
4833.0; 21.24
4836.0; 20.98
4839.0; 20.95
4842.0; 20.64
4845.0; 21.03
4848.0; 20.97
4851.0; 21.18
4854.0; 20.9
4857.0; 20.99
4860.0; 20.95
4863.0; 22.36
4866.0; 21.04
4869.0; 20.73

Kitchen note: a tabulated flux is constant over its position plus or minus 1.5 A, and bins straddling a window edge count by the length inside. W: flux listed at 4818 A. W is 20.51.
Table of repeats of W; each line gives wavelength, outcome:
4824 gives 20.61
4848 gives 20.97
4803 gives 20.74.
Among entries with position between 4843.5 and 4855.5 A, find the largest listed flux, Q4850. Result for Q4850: 21.18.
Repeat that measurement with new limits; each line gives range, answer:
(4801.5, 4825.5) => 21.17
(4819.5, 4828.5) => 21.08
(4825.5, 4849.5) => 21.24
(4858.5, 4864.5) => 22.36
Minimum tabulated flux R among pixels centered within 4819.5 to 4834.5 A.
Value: 20.61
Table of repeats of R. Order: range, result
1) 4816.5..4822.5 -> 20.51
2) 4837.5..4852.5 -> 20.64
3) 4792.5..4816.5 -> 20.09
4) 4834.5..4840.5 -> 20.95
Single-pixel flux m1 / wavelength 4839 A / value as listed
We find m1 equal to 20.95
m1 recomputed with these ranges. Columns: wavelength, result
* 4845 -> 21.03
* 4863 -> 22.36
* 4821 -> 20.72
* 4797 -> 20.98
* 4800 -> 20.72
